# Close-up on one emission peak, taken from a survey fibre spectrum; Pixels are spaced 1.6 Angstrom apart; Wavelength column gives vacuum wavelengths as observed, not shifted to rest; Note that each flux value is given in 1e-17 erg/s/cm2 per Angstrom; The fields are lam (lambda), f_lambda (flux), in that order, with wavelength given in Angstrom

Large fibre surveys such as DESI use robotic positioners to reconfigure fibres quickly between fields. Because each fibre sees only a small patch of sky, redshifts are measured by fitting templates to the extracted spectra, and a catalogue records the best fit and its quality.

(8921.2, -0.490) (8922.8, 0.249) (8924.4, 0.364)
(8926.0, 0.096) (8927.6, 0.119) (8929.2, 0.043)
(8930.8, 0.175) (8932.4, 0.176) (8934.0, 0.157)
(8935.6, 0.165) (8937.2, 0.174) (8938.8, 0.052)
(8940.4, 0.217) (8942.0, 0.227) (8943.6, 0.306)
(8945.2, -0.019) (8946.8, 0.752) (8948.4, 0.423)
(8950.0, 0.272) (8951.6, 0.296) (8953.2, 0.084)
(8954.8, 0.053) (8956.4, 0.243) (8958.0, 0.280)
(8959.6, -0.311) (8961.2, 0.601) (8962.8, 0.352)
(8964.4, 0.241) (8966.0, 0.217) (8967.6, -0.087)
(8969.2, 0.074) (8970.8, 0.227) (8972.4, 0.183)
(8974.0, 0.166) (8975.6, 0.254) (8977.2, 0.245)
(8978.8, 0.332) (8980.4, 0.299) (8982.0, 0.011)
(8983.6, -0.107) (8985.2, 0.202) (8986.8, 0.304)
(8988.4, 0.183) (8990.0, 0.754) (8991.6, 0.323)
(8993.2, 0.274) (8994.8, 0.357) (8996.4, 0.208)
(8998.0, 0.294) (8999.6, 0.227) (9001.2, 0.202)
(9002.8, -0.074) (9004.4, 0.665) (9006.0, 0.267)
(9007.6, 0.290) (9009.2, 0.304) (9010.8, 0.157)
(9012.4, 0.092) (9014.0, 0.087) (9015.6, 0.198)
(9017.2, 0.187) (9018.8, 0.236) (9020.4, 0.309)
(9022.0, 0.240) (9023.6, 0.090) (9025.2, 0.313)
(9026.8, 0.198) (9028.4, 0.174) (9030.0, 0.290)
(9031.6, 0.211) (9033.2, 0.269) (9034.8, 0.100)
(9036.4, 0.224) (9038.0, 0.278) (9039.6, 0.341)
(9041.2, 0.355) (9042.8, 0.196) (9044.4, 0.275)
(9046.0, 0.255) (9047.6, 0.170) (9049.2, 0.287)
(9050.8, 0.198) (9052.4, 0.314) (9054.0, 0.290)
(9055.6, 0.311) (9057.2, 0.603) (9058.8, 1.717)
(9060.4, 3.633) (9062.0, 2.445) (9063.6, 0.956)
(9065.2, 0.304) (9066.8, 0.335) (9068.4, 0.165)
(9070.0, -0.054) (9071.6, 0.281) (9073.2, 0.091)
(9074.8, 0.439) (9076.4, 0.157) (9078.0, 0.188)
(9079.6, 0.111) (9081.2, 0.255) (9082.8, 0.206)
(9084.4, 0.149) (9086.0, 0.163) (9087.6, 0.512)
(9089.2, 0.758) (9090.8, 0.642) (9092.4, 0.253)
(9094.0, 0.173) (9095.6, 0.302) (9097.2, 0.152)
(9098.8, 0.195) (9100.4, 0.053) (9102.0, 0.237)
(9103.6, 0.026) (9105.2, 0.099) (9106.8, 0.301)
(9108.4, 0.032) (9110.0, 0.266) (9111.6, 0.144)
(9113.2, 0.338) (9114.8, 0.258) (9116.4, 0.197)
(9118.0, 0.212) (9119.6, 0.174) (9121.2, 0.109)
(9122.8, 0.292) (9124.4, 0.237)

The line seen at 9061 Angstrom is H-alpha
